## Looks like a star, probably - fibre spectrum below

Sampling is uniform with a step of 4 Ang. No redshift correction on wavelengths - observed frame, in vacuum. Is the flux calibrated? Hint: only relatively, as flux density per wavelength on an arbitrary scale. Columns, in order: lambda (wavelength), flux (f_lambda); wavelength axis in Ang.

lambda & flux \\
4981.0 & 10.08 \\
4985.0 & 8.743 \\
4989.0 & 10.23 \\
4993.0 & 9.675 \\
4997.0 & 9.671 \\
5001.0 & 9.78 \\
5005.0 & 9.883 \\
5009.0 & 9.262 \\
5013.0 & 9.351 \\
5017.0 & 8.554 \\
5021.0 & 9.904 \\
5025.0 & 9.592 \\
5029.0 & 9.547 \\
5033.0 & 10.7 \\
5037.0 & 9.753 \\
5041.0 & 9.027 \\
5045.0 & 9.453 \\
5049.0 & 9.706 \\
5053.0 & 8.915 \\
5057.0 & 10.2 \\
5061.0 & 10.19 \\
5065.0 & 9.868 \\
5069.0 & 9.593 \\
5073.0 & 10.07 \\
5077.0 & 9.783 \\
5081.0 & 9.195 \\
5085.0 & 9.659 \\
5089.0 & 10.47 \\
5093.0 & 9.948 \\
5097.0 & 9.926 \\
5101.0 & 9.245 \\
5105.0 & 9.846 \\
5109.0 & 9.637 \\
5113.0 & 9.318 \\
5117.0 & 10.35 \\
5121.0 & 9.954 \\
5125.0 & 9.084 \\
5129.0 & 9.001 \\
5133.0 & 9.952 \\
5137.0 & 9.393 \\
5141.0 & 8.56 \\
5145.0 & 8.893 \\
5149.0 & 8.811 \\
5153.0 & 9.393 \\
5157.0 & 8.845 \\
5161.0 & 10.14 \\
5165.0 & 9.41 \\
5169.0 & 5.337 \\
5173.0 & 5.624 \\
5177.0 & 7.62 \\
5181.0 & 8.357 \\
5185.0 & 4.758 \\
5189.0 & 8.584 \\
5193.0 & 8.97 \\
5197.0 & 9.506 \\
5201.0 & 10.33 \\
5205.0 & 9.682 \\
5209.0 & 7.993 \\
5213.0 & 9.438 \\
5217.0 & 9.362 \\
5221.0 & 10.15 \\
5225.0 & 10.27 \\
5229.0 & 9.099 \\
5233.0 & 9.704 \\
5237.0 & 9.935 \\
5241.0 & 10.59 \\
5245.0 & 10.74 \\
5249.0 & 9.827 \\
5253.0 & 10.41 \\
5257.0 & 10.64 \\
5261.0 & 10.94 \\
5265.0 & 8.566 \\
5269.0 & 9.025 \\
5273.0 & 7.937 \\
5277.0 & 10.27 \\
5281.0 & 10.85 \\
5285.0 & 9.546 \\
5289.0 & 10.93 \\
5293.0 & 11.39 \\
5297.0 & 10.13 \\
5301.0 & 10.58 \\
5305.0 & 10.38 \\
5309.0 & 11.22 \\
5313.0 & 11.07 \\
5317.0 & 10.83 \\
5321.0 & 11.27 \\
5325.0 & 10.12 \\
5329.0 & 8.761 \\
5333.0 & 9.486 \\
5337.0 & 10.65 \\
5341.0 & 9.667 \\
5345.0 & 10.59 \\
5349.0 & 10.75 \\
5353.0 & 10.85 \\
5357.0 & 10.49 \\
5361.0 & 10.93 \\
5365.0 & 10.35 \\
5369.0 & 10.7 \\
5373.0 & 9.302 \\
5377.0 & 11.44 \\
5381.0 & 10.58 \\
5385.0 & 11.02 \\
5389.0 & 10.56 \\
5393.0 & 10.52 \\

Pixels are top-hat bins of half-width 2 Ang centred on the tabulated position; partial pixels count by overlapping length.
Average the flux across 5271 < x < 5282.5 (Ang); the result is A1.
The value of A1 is 9.64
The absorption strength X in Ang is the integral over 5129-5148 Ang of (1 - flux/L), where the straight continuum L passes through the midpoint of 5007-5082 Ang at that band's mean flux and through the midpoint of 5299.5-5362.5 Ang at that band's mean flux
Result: 1.42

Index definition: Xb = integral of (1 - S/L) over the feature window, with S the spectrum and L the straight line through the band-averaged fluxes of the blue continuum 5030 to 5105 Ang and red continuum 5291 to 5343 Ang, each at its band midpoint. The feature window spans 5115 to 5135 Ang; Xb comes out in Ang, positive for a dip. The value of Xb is 0.50 Ang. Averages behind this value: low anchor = 9.76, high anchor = 10.4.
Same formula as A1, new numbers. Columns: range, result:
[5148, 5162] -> 9.27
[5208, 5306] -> 9.96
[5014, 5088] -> 9.66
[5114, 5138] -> 9.62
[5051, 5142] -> 9.67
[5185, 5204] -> 8.88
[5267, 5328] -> 10.3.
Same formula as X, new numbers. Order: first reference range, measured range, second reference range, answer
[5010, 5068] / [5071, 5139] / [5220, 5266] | 0.55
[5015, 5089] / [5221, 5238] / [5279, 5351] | 0.69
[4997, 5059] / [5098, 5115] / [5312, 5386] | 0.44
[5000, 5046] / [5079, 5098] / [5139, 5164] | -1.01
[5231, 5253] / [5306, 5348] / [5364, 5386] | 0.17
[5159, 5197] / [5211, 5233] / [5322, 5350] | -3.39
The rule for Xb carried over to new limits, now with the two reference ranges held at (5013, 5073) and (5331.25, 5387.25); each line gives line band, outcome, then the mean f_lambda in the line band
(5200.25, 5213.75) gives 1.1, 9.26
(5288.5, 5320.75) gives -1.5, 10.8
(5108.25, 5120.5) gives 0.0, 9.8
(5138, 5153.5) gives 1.6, 8.9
